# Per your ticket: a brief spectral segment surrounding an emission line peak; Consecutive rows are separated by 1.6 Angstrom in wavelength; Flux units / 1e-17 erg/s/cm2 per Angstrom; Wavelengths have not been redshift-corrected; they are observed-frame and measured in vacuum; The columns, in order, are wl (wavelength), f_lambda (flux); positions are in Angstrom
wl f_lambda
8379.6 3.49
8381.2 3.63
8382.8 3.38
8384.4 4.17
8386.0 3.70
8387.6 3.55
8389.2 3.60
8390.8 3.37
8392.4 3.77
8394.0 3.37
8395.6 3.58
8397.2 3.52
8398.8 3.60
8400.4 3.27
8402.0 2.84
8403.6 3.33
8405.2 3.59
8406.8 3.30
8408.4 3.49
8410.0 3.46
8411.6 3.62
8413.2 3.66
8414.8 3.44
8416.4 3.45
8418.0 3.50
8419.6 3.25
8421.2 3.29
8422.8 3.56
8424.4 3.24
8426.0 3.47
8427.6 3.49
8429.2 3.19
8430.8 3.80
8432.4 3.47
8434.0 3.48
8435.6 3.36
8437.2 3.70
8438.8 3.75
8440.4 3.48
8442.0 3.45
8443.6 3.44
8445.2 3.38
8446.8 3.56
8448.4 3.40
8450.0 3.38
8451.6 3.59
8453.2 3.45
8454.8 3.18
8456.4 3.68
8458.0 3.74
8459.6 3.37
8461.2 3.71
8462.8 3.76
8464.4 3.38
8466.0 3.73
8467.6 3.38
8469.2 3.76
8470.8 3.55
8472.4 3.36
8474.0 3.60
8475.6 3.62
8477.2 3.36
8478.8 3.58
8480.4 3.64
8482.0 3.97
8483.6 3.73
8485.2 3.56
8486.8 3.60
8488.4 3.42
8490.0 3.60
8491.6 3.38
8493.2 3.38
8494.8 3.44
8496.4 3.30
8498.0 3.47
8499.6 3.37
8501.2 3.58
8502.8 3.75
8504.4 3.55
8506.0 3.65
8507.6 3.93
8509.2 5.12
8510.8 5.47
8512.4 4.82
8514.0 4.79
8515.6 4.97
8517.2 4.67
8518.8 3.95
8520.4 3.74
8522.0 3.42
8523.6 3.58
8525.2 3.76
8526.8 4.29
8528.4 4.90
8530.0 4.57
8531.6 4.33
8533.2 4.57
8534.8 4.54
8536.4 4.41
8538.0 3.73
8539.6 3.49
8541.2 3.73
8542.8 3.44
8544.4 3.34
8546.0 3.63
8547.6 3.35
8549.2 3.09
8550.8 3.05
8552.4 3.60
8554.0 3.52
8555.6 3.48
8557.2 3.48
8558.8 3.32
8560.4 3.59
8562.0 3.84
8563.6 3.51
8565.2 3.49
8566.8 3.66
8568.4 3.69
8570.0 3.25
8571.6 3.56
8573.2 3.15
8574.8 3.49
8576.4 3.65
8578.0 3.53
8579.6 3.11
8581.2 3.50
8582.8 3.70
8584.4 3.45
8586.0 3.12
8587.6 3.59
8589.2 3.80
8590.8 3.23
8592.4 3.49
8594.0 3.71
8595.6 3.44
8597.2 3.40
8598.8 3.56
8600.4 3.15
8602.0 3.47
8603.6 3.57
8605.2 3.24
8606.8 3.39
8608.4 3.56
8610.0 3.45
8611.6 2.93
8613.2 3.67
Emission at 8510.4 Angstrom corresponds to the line [S II]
